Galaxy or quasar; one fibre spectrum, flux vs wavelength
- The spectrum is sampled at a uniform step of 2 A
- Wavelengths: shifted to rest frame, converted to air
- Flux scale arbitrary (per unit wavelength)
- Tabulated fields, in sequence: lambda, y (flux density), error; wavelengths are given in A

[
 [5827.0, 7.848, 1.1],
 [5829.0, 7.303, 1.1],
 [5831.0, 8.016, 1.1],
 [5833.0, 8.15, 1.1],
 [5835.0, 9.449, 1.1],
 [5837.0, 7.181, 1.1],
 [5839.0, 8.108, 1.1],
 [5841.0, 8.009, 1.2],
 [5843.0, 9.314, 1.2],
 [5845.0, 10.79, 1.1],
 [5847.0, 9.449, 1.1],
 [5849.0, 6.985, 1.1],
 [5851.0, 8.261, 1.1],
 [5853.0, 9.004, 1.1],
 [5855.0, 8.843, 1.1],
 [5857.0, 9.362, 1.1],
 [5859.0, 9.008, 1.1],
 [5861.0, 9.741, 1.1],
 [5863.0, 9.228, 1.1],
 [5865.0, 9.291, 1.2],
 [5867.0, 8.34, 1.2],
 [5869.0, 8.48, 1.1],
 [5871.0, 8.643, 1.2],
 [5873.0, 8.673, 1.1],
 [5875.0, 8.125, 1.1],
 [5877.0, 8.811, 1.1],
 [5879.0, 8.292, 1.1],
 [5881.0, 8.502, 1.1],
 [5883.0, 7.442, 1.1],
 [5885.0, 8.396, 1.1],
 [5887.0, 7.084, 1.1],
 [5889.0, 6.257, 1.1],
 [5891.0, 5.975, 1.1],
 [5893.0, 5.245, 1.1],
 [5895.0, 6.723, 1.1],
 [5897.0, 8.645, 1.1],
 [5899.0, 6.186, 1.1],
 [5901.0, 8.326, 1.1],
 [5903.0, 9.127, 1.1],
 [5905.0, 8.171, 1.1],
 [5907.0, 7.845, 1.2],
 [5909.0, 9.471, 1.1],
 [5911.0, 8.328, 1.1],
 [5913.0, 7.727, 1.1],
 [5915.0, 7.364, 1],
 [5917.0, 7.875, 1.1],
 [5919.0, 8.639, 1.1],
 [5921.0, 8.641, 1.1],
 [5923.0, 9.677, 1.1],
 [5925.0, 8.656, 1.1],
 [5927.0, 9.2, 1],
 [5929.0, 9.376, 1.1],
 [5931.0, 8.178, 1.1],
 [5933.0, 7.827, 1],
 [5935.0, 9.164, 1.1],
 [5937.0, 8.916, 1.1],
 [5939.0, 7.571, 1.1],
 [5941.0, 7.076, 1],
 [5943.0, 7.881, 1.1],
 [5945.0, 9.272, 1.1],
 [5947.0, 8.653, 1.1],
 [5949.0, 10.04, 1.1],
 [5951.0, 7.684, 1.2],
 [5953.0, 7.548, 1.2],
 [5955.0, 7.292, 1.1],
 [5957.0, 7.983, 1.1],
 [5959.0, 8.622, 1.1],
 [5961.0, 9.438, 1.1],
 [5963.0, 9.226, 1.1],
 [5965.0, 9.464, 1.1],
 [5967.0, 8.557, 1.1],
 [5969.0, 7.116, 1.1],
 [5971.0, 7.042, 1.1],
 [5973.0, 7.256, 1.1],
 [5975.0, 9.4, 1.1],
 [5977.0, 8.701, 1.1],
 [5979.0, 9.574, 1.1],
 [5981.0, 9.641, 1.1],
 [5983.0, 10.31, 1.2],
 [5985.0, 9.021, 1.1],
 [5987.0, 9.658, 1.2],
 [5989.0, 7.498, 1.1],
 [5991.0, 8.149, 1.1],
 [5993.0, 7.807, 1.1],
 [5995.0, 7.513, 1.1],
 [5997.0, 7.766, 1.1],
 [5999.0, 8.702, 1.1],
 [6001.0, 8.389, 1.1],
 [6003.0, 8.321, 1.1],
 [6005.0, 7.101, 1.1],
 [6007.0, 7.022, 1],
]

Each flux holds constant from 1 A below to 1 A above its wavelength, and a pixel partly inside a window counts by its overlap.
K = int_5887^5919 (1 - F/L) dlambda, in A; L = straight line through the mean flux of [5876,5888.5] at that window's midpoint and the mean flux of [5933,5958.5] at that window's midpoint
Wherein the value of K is 2.1 A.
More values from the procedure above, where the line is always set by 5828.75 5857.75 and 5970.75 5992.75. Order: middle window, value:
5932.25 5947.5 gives 0.7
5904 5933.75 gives 0.7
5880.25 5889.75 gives 1.2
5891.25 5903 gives 2.1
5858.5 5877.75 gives -0.5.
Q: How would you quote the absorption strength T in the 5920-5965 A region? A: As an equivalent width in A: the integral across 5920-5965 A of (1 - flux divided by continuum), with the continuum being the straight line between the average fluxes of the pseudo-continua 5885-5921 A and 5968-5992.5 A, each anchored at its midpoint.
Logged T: -2.43 A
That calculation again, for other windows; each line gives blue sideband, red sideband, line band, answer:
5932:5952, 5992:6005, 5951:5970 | -0.11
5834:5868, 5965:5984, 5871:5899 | 3.99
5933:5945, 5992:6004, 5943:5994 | -2.80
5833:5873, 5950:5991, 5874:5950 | 4.75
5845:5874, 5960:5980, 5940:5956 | 0.85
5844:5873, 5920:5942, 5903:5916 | 0.69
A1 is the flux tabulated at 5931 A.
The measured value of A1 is 8.178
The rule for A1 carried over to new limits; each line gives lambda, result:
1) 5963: 9.226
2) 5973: 7.256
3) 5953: 7.548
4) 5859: 9.008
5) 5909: 9.471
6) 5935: 9.164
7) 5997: 7.766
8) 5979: 9.574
